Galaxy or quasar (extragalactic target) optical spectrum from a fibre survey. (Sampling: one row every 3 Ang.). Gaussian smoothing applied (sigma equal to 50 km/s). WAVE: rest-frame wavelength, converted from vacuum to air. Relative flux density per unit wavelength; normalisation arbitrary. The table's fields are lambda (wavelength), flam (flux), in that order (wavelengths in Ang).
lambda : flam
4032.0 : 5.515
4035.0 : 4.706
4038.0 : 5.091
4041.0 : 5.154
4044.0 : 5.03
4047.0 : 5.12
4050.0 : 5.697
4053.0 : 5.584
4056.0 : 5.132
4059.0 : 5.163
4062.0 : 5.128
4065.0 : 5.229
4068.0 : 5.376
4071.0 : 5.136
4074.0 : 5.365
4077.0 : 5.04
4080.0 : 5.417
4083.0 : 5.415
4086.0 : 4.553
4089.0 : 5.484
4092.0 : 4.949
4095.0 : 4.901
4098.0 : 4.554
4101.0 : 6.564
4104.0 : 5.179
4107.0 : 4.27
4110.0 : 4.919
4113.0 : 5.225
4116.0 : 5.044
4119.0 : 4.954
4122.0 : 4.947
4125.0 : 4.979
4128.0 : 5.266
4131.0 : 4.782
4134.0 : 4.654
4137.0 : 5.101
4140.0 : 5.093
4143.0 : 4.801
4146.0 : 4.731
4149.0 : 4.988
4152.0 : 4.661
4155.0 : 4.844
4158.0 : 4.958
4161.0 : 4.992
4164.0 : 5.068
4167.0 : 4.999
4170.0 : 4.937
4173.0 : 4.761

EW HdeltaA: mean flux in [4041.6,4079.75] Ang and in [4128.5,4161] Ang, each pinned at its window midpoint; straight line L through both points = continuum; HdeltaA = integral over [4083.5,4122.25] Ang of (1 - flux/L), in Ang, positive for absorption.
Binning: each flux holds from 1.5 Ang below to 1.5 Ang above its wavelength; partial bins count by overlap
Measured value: 0.1 Ang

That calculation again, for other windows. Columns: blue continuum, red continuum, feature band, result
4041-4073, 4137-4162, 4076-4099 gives 0.4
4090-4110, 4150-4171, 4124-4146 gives 0.2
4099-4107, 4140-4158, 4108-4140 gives 1.3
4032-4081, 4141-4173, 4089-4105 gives -0.5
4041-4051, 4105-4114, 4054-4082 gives -0.8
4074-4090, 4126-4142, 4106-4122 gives 0.5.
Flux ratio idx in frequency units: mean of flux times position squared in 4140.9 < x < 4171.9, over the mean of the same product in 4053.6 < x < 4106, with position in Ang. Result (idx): 1.0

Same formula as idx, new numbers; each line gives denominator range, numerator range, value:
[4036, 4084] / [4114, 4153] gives 0.97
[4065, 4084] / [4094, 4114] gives 0.98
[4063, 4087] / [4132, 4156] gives 0.97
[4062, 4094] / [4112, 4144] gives 0.98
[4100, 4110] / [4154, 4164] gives 0.98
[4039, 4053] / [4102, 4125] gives 0.97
